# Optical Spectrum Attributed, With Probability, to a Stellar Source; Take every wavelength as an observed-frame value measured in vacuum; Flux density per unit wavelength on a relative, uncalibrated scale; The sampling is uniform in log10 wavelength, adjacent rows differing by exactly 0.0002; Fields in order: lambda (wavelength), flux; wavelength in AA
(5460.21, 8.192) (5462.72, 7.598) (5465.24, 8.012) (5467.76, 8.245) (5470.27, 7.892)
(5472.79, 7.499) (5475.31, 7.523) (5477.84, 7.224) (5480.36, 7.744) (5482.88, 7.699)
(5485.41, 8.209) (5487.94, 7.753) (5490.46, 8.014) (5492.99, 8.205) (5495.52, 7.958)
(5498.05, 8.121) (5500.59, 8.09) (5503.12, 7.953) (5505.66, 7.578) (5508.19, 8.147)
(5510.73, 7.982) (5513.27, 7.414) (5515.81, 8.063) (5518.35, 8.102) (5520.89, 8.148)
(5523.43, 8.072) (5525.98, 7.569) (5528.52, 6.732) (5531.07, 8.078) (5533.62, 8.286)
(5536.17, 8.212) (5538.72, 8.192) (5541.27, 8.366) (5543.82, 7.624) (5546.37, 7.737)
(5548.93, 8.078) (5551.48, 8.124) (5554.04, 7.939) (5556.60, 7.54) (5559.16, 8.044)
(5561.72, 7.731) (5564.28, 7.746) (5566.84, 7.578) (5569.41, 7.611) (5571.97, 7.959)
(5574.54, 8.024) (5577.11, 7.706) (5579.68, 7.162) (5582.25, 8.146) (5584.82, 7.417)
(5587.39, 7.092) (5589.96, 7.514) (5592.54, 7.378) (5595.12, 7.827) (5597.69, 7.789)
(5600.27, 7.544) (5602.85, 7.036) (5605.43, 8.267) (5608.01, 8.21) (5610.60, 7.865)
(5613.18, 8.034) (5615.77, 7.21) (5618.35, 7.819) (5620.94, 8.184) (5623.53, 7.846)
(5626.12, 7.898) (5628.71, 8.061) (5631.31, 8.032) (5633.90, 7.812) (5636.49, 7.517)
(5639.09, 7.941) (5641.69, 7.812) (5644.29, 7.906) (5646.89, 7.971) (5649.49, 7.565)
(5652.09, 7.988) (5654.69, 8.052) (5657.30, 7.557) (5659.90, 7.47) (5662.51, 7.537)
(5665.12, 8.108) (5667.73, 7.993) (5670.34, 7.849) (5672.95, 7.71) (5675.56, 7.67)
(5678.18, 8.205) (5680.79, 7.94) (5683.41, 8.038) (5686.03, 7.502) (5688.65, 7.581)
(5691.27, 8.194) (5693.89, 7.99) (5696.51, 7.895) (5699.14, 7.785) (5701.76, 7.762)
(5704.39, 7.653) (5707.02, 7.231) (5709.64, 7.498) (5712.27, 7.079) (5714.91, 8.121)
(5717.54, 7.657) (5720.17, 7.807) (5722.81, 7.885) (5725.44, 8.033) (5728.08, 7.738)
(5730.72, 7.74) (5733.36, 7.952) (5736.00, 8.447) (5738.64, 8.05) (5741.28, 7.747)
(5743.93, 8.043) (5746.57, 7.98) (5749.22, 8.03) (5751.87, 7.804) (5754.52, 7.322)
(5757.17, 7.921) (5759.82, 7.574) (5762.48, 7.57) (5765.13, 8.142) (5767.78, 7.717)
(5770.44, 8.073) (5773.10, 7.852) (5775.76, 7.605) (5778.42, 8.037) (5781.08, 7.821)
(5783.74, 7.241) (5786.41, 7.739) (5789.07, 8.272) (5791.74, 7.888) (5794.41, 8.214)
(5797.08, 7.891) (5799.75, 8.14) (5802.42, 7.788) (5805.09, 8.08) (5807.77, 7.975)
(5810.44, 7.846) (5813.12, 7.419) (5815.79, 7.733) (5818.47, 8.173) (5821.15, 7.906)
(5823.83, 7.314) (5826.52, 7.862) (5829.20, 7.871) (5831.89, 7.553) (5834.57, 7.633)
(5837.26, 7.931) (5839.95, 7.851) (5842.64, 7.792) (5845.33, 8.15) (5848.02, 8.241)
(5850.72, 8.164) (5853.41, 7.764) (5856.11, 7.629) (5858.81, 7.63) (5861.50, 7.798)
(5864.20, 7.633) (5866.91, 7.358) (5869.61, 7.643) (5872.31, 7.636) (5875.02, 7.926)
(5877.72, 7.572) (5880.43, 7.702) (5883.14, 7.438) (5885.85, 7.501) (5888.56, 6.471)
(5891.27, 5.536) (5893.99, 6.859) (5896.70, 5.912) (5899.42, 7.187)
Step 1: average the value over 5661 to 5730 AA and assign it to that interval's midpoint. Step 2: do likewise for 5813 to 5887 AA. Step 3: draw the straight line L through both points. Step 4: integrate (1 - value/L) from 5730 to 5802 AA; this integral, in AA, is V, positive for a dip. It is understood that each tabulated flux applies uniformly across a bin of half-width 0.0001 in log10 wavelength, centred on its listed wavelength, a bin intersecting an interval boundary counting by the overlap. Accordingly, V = -1.0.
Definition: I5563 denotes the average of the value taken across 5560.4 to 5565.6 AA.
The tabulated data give 7.75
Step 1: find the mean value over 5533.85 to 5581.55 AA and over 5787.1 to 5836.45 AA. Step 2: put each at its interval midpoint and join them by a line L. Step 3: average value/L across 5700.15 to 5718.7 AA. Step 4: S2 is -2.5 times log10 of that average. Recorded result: 0.04 mag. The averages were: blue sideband 7.87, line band 7.57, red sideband 7.86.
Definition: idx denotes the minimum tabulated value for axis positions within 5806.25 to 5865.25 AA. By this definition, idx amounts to 7.314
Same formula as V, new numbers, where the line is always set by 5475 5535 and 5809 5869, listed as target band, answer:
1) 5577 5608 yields 0.99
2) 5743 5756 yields -0.04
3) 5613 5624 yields 0.06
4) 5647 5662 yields 0.18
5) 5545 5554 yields -0.13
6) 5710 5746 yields -0.24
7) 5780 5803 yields -0.29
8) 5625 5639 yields -0.06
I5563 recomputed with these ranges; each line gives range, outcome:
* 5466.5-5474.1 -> 7.88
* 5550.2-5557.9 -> 7.87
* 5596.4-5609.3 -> 7.77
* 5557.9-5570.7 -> 7.74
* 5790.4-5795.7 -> 8.04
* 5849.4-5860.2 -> 7.8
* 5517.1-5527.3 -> 7.97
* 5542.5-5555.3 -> 7.9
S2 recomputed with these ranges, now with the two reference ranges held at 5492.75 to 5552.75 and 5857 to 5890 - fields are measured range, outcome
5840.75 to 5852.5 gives -0.07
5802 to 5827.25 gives -0.03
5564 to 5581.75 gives 0.03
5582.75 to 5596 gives 0.06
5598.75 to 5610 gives 0.01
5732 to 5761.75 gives -0.03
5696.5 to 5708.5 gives 0.01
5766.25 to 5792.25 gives -0.03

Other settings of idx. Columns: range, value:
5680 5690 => 7.502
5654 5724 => 7.079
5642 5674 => 7.47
